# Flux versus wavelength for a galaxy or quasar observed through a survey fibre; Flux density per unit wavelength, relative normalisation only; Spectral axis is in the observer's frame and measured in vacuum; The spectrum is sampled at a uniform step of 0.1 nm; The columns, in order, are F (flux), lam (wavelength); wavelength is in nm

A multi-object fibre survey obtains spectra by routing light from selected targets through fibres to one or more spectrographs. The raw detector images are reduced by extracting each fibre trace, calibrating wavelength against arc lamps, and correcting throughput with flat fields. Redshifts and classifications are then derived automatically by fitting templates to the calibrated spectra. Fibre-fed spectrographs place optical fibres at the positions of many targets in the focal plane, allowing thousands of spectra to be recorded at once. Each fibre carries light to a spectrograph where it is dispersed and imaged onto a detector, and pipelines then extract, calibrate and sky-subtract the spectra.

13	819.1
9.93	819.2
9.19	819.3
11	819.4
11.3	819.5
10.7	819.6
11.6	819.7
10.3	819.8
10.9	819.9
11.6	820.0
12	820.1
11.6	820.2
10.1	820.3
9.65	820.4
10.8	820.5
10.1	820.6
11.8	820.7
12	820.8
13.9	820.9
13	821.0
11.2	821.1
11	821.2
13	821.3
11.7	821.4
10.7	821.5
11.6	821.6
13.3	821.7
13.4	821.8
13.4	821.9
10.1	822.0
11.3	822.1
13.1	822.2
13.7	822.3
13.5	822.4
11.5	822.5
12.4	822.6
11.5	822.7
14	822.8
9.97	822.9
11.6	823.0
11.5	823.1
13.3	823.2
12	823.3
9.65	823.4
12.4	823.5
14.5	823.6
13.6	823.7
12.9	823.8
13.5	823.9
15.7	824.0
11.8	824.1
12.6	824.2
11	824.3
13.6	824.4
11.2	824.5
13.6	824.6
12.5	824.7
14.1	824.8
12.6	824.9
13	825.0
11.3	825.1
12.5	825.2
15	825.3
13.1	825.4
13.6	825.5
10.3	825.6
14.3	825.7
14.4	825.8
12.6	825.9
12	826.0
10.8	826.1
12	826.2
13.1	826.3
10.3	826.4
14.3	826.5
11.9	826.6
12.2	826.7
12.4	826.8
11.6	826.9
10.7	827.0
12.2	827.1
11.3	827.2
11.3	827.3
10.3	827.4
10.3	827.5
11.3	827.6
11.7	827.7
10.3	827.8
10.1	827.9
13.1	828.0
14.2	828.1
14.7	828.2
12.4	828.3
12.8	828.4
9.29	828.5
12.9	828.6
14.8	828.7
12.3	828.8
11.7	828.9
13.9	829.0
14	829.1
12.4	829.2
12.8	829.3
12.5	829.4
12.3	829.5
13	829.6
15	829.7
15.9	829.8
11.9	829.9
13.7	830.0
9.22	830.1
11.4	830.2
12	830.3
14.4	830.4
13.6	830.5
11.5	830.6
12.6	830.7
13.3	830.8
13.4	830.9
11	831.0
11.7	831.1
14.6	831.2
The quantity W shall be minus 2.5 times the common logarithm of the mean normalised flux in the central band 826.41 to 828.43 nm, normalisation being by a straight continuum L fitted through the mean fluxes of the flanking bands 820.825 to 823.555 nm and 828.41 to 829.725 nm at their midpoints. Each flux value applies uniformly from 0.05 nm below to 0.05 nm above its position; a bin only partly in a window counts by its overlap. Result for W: 0.06 mag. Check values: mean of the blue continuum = 12.1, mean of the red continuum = 12.8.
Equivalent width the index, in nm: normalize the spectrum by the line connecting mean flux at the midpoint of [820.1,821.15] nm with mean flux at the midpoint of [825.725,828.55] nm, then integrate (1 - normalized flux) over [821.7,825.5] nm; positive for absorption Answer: -0.312 nm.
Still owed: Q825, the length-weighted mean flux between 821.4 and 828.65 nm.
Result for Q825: 12.3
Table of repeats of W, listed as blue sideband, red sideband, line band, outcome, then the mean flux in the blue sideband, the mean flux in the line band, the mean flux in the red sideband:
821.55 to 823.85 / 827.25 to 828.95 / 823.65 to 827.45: -0.03 mag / 12.4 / 12.5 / 12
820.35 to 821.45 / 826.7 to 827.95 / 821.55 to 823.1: -0.07 mag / 11.6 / 12.3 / 11.2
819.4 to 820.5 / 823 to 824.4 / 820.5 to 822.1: -0.04 mag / 11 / 12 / 12.6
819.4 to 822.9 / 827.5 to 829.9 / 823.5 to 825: -0.08 mag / 11.8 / 13.1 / 12.7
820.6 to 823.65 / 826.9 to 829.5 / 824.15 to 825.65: -0.05 mag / 12.2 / 12.7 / 12.1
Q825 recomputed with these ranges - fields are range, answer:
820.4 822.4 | 12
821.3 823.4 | 12.1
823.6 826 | 13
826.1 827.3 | 11.9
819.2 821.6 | 11.2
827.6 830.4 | 12.6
